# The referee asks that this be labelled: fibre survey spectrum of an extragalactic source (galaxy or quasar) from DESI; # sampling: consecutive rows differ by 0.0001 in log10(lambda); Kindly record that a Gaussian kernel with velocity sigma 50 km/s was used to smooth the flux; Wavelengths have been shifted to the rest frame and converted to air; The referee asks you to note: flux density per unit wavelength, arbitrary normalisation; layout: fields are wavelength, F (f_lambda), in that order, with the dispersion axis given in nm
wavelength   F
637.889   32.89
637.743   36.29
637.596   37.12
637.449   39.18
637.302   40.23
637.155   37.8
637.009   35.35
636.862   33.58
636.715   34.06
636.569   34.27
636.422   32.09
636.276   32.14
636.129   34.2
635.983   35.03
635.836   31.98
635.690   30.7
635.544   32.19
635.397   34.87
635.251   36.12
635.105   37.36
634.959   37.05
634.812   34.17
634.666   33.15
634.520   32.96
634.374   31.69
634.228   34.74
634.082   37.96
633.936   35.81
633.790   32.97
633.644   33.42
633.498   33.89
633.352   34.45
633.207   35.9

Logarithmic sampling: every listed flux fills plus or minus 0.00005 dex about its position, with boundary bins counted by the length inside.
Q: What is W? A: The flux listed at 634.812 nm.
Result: 34.17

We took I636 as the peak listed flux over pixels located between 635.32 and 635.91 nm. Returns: 34.87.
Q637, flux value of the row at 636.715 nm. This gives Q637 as 34.06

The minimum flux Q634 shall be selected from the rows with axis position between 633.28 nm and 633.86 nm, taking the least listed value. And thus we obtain 32.97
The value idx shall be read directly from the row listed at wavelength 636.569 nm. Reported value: 34.27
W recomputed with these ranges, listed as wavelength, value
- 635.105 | 37.36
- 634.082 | 37.96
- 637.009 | 35.35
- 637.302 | 40.23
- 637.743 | 36.29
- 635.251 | 36.12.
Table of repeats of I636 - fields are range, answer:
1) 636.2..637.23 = 37.8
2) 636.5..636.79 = 34.27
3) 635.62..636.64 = 35.03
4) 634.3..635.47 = 37.36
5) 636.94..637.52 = 40.23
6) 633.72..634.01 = 35.81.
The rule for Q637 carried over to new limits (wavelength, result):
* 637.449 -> 39.18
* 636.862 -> 33.58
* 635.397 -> 34.87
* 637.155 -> 37.8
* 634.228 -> 34.74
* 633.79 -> 32.97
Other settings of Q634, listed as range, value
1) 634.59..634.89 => 33.15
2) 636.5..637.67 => 33.58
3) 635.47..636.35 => 30.7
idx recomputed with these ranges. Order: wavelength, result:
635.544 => 32.19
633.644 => 33.42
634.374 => 31.69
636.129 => 34.2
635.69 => 30.7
